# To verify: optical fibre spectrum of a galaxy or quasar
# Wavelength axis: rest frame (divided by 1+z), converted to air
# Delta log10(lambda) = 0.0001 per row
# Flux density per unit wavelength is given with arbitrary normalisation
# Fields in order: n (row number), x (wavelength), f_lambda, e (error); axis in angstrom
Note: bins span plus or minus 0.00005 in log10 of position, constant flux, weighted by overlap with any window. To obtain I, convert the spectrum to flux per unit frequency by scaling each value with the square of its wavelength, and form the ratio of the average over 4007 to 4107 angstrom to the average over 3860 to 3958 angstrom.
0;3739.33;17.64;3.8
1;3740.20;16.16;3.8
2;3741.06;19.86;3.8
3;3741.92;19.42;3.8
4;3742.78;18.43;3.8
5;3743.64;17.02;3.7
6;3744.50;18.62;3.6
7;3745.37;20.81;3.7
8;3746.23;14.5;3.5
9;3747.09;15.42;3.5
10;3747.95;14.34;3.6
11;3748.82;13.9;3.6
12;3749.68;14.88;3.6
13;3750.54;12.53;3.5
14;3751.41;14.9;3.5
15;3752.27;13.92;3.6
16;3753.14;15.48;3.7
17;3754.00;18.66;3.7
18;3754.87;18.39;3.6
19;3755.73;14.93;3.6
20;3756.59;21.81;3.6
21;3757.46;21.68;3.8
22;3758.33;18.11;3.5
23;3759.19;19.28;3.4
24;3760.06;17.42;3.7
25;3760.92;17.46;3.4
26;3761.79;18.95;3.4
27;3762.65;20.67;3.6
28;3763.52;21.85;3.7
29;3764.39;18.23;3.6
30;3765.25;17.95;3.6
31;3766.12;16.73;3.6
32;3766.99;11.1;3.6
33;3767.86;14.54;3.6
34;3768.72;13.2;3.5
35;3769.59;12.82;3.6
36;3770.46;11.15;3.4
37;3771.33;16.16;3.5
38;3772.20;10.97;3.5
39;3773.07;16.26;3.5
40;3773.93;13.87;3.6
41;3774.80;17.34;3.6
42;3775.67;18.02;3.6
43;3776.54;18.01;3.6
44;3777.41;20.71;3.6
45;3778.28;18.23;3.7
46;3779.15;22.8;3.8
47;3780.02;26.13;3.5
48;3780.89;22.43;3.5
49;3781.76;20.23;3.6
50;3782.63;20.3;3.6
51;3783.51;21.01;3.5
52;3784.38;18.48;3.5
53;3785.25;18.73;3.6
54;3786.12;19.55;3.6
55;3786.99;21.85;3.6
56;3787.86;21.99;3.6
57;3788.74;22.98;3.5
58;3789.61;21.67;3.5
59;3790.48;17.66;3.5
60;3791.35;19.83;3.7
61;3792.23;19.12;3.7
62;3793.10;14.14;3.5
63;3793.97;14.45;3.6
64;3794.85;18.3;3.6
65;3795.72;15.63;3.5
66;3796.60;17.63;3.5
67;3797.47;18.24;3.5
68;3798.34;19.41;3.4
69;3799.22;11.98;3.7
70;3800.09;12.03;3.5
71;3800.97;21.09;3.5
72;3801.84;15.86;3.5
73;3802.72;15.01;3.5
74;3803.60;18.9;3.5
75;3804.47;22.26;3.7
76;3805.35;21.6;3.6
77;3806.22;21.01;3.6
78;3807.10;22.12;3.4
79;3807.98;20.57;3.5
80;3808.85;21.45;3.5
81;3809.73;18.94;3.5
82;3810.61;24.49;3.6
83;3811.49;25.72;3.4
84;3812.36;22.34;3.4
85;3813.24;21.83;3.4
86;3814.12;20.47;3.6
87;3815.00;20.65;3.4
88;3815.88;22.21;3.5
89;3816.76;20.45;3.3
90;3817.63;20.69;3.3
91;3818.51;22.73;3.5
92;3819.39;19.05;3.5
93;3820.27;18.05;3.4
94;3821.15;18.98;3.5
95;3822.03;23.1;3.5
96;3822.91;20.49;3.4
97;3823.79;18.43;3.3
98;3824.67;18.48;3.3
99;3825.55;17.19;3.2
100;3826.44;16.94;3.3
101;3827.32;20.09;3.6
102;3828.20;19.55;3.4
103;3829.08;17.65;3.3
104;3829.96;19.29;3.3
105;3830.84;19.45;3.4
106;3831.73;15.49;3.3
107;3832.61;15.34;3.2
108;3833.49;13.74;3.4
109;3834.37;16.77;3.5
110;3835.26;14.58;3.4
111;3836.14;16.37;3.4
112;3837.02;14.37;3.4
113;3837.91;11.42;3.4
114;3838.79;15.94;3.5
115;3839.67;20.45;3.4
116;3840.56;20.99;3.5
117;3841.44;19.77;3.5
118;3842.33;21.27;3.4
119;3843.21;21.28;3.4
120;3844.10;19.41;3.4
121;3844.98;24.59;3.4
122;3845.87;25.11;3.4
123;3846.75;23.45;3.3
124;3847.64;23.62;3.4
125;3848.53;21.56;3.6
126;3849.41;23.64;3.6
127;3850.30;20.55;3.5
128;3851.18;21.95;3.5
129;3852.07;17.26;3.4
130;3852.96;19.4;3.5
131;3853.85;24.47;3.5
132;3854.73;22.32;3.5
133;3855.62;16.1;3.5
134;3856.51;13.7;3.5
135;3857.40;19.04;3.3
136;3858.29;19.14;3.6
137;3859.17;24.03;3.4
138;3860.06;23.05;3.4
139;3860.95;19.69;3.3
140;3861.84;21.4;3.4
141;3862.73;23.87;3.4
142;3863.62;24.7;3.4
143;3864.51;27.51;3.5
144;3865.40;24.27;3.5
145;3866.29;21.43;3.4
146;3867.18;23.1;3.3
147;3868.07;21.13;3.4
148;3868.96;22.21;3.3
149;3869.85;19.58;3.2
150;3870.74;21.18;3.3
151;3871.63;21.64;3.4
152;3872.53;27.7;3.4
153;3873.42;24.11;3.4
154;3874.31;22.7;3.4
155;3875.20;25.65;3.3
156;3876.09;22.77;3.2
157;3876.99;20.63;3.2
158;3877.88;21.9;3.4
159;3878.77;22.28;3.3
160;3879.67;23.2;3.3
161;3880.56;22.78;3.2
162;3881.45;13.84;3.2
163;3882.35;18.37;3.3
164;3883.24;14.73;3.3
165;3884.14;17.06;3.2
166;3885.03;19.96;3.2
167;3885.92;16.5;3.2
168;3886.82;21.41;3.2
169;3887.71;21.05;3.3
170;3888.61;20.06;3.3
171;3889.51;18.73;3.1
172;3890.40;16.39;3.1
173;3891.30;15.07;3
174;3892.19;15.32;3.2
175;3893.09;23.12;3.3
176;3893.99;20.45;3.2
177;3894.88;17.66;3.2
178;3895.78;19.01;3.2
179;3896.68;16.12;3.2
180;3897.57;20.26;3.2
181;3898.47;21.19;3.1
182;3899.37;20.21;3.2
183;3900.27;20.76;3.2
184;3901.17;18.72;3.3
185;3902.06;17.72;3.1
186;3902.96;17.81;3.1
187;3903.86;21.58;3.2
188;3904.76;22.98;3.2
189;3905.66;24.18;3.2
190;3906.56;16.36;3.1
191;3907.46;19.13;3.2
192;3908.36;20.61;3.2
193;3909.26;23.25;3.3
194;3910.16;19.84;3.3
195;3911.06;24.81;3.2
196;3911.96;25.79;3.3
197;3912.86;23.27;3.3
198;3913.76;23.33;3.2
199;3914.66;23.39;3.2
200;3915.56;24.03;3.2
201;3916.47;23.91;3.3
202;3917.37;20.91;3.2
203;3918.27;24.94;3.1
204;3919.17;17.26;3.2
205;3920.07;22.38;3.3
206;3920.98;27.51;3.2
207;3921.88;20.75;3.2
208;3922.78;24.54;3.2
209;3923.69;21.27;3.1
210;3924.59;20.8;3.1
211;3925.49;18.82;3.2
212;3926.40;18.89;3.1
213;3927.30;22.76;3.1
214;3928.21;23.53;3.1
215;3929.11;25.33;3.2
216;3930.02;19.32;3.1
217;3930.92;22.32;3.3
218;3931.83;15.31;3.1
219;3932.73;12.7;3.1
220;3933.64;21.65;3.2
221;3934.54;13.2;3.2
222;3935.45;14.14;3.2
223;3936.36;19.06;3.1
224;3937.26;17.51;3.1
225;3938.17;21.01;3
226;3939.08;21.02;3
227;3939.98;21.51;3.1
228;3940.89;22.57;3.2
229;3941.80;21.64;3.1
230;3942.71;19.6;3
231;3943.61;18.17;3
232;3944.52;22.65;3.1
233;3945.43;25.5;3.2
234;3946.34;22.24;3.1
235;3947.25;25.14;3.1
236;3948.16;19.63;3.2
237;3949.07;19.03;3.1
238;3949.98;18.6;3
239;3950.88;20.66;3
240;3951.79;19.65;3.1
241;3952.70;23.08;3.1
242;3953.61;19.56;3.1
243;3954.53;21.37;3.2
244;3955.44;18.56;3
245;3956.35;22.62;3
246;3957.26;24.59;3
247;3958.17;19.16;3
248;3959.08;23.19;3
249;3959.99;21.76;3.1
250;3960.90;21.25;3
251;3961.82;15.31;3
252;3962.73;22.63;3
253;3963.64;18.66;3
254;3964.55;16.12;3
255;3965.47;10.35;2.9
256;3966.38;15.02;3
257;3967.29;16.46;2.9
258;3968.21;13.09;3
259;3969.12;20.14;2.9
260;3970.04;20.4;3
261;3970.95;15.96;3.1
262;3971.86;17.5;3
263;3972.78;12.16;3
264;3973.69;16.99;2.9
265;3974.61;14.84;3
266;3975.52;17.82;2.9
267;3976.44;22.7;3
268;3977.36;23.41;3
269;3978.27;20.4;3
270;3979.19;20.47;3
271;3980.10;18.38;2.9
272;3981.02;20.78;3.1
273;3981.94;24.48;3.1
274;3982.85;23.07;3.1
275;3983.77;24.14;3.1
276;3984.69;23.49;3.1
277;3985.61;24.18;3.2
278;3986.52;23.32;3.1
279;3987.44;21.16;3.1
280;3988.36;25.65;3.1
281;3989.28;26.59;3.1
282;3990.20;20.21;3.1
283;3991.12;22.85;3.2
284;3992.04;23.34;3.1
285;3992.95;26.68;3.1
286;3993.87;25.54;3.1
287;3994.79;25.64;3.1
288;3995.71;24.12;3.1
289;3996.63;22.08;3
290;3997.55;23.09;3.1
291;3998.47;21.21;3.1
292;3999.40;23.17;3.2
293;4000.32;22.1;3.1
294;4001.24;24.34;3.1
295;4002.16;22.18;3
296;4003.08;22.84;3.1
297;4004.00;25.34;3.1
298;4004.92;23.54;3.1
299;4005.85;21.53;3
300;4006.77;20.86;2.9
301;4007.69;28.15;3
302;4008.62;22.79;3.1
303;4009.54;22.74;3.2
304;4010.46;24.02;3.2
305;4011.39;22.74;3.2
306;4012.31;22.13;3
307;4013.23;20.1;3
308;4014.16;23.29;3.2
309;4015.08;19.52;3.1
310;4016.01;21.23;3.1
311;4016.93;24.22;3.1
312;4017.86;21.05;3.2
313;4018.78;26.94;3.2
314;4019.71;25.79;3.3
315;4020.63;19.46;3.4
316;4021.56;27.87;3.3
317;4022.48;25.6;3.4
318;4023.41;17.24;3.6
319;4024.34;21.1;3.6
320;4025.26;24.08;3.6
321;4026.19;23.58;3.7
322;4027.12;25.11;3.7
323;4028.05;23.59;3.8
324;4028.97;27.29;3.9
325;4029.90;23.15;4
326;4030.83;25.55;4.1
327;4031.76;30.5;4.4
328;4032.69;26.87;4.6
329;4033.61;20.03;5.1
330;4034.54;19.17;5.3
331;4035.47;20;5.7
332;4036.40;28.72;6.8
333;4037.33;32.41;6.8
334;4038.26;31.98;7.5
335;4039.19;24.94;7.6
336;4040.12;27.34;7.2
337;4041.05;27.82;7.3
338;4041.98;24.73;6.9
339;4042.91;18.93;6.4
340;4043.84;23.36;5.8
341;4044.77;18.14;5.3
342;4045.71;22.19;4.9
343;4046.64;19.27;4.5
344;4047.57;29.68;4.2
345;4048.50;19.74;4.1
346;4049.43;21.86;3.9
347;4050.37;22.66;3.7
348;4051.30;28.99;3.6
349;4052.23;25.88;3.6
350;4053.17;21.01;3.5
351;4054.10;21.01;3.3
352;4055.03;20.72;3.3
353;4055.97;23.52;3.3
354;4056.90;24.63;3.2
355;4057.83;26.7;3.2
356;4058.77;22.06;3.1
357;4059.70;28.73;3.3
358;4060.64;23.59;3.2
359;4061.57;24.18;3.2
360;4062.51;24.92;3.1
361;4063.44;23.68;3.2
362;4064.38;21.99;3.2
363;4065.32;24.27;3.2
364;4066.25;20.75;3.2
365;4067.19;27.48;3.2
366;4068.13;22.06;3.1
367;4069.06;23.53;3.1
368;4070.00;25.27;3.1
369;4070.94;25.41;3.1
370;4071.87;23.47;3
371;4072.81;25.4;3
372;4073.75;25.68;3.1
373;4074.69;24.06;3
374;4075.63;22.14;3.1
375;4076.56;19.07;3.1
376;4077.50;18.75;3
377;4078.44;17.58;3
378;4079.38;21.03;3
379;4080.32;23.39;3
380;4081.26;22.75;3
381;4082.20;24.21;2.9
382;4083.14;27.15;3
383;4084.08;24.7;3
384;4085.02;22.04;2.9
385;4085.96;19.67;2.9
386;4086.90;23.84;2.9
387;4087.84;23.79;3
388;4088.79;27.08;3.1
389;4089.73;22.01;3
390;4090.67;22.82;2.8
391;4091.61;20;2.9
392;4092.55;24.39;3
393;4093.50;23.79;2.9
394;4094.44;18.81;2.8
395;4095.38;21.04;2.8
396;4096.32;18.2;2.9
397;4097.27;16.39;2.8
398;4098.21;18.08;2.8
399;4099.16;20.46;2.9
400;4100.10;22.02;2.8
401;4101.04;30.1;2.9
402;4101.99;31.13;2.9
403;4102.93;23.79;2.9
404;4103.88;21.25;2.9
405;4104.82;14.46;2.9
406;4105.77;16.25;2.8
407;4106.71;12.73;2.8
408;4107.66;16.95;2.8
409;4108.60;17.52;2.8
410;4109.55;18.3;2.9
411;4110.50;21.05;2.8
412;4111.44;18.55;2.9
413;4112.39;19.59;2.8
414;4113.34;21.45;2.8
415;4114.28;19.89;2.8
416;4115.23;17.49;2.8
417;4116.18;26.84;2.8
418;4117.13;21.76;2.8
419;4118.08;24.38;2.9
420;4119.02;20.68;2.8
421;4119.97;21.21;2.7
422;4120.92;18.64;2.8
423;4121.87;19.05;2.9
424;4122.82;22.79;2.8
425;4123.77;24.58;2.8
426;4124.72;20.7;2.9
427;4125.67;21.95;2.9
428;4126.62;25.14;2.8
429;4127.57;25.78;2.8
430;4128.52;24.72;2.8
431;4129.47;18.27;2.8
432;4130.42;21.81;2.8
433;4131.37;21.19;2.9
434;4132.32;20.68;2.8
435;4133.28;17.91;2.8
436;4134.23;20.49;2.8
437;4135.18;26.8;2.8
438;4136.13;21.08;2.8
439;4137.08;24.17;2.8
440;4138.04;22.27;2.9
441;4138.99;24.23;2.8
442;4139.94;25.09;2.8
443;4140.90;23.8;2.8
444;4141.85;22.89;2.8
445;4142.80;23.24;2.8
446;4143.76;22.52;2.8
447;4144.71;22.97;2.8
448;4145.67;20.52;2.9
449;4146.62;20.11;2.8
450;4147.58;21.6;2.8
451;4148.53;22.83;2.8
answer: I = 1.2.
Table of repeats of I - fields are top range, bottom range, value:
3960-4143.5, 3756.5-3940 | 1.25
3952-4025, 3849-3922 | 1.08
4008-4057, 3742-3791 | 1.53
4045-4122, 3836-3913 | 1.20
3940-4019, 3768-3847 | 1.23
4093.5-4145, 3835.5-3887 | 1.17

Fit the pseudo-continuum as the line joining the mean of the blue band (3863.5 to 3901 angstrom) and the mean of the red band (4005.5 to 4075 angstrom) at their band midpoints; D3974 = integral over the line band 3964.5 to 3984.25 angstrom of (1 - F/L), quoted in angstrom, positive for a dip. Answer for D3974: 3.57 angstrom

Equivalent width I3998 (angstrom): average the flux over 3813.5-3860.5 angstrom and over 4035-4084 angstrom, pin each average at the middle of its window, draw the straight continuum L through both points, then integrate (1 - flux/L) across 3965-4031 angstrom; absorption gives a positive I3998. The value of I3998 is 2.04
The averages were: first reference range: 19.5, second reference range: 23.8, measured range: 22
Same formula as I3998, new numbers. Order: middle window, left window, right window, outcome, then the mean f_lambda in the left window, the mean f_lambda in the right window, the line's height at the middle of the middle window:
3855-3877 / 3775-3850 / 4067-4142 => -2.3 angstrom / 19.5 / 21.9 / 19.9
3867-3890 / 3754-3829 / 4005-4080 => -0.5 angstrom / 18.9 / 23.6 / 20.5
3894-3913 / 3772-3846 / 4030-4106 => 0.1 angstrom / 19.1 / 23.3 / 20.6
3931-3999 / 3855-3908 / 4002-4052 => 6.1 angstrom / 20.4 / 23.8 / 22.4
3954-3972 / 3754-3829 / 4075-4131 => 1.4 angstrom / 18.9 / 21.4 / 20.3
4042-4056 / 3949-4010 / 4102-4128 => -1.1 angstrom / 21.1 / 20.7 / 20.9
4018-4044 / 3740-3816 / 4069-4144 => -4.5 angstrom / 18.3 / 21.9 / 21.1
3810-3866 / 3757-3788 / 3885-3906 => -4.0 angstrom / 18.1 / 19.4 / 18.8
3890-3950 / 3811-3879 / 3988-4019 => 3.4 angstrom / 20.6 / 23.3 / 21.8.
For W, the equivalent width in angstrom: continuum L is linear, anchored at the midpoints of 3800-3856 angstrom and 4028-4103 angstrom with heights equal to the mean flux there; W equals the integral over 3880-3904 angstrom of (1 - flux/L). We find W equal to 2.4 angstrom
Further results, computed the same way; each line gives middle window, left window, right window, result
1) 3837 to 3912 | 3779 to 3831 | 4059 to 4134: -1.4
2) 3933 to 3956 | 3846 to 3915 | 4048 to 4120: 1.2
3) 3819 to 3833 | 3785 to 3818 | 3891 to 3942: 0.8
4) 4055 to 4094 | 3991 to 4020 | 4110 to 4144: -1.5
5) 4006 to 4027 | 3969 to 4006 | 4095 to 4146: -1.1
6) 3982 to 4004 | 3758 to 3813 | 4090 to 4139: -3.7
